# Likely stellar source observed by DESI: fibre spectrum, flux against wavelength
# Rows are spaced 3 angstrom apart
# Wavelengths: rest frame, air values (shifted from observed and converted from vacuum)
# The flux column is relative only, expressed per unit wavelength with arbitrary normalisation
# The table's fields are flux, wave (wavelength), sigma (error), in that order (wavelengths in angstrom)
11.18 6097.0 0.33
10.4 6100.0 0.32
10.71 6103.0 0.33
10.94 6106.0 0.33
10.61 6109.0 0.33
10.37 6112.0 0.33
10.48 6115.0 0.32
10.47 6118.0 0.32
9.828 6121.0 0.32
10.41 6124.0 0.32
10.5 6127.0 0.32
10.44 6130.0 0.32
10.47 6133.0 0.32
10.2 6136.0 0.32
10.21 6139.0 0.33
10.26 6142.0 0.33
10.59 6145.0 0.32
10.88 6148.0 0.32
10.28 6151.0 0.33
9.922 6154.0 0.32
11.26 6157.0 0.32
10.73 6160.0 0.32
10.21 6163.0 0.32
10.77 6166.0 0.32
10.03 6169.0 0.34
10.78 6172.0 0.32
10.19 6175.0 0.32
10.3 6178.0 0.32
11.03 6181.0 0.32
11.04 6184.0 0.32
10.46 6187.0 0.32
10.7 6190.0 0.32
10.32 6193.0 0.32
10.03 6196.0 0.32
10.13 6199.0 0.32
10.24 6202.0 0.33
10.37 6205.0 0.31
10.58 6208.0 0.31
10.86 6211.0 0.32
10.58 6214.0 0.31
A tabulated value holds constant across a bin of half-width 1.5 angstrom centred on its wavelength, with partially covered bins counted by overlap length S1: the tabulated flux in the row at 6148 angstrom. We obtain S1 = 10.88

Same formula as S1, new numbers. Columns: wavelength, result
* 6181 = 11.03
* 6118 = 10.47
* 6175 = 10.19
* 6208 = 10.58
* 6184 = 11.04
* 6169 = 10.03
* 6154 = 9.922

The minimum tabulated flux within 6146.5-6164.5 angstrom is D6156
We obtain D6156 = 9.922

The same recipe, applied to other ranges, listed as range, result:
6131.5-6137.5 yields 10.2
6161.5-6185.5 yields 10.03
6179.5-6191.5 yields 10.46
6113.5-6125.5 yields 9.828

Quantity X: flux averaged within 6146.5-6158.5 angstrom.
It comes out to 10.6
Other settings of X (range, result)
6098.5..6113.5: 10.6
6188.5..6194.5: 10.5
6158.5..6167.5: 10.6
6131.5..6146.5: 10.3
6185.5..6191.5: 10.6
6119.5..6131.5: 10.3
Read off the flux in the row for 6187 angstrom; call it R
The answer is 10.46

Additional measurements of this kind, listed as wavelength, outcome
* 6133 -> 10.47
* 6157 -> 11.26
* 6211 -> 10.86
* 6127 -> 10.5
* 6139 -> 10.21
